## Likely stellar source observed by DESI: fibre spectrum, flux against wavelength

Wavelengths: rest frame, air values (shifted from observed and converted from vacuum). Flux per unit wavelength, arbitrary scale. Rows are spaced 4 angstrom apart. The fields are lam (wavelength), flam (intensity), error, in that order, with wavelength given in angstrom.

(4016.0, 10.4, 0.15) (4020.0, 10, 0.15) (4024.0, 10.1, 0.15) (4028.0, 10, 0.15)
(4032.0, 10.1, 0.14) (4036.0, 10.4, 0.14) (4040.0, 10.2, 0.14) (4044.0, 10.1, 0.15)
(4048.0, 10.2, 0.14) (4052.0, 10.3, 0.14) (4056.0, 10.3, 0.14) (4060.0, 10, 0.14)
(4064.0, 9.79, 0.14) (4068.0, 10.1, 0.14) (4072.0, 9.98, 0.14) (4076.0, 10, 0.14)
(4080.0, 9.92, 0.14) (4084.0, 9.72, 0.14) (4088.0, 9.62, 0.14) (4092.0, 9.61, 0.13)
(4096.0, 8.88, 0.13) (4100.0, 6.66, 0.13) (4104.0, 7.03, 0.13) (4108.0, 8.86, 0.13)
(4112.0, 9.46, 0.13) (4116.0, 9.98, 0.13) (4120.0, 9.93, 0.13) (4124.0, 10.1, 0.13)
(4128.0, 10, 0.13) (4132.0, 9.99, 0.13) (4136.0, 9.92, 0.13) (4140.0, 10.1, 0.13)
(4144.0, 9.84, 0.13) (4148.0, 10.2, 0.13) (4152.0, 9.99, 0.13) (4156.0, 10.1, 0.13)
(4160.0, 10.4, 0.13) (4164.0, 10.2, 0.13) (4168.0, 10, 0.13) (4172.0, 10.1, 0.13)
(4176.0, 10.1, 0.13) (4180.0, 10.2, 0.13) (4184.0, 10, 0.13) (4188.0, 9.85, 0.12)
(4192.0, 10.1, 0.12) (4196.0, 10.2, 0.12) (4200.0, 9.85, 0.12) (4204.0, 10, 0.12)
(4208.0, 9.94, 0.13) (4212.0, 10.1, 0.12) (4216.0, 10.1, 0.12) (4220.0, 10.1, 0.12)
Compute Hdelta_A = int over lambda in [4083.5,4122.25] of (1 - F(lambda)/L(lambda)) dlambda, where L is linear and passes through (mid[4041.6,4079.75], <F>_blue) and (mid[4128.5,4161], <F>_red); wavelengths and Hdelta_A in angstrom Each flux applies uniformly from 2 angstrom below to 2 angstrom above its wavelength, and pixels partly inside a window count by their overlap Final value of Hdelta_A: 4.3 angstrom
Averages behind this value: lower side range 10.1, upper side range 10.1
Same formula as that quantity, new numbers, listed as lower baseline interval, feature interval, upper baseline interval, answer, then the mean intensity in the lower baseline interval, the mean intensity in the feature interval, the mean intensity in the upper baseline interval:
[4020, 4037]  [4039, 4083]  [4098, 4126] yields -2.03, 10.1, 10.1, 8.86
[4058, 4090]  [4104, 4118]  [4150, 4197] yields 1.24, 9.89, 9.09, 10.1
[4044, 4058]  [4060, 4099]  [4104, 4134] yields 1.16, 10.2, 9.67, 9.58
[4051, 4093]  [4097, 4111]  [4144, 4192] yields 3.14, 9.94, 7.75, 10.1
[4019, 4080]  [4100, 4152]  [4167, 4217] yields 2.84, 10.1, 9.52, 10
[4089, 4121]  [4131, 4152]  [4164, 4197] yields -1.34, 8.79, 10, 10.1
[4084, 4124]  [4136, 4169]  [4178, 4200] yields -1.72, 8.99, 10.1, 10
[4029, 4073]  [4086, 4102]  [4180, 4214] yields 2.23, 10.1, 8.69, 10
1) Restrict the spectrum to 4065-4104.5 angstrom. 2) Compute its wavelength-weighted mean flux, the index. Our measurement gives 9.25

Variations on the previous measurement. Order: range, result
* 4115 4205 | 10.1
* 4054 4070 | 10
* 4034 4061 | 10.2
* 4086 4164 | 9.53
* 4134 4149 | 10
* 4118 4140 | 10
